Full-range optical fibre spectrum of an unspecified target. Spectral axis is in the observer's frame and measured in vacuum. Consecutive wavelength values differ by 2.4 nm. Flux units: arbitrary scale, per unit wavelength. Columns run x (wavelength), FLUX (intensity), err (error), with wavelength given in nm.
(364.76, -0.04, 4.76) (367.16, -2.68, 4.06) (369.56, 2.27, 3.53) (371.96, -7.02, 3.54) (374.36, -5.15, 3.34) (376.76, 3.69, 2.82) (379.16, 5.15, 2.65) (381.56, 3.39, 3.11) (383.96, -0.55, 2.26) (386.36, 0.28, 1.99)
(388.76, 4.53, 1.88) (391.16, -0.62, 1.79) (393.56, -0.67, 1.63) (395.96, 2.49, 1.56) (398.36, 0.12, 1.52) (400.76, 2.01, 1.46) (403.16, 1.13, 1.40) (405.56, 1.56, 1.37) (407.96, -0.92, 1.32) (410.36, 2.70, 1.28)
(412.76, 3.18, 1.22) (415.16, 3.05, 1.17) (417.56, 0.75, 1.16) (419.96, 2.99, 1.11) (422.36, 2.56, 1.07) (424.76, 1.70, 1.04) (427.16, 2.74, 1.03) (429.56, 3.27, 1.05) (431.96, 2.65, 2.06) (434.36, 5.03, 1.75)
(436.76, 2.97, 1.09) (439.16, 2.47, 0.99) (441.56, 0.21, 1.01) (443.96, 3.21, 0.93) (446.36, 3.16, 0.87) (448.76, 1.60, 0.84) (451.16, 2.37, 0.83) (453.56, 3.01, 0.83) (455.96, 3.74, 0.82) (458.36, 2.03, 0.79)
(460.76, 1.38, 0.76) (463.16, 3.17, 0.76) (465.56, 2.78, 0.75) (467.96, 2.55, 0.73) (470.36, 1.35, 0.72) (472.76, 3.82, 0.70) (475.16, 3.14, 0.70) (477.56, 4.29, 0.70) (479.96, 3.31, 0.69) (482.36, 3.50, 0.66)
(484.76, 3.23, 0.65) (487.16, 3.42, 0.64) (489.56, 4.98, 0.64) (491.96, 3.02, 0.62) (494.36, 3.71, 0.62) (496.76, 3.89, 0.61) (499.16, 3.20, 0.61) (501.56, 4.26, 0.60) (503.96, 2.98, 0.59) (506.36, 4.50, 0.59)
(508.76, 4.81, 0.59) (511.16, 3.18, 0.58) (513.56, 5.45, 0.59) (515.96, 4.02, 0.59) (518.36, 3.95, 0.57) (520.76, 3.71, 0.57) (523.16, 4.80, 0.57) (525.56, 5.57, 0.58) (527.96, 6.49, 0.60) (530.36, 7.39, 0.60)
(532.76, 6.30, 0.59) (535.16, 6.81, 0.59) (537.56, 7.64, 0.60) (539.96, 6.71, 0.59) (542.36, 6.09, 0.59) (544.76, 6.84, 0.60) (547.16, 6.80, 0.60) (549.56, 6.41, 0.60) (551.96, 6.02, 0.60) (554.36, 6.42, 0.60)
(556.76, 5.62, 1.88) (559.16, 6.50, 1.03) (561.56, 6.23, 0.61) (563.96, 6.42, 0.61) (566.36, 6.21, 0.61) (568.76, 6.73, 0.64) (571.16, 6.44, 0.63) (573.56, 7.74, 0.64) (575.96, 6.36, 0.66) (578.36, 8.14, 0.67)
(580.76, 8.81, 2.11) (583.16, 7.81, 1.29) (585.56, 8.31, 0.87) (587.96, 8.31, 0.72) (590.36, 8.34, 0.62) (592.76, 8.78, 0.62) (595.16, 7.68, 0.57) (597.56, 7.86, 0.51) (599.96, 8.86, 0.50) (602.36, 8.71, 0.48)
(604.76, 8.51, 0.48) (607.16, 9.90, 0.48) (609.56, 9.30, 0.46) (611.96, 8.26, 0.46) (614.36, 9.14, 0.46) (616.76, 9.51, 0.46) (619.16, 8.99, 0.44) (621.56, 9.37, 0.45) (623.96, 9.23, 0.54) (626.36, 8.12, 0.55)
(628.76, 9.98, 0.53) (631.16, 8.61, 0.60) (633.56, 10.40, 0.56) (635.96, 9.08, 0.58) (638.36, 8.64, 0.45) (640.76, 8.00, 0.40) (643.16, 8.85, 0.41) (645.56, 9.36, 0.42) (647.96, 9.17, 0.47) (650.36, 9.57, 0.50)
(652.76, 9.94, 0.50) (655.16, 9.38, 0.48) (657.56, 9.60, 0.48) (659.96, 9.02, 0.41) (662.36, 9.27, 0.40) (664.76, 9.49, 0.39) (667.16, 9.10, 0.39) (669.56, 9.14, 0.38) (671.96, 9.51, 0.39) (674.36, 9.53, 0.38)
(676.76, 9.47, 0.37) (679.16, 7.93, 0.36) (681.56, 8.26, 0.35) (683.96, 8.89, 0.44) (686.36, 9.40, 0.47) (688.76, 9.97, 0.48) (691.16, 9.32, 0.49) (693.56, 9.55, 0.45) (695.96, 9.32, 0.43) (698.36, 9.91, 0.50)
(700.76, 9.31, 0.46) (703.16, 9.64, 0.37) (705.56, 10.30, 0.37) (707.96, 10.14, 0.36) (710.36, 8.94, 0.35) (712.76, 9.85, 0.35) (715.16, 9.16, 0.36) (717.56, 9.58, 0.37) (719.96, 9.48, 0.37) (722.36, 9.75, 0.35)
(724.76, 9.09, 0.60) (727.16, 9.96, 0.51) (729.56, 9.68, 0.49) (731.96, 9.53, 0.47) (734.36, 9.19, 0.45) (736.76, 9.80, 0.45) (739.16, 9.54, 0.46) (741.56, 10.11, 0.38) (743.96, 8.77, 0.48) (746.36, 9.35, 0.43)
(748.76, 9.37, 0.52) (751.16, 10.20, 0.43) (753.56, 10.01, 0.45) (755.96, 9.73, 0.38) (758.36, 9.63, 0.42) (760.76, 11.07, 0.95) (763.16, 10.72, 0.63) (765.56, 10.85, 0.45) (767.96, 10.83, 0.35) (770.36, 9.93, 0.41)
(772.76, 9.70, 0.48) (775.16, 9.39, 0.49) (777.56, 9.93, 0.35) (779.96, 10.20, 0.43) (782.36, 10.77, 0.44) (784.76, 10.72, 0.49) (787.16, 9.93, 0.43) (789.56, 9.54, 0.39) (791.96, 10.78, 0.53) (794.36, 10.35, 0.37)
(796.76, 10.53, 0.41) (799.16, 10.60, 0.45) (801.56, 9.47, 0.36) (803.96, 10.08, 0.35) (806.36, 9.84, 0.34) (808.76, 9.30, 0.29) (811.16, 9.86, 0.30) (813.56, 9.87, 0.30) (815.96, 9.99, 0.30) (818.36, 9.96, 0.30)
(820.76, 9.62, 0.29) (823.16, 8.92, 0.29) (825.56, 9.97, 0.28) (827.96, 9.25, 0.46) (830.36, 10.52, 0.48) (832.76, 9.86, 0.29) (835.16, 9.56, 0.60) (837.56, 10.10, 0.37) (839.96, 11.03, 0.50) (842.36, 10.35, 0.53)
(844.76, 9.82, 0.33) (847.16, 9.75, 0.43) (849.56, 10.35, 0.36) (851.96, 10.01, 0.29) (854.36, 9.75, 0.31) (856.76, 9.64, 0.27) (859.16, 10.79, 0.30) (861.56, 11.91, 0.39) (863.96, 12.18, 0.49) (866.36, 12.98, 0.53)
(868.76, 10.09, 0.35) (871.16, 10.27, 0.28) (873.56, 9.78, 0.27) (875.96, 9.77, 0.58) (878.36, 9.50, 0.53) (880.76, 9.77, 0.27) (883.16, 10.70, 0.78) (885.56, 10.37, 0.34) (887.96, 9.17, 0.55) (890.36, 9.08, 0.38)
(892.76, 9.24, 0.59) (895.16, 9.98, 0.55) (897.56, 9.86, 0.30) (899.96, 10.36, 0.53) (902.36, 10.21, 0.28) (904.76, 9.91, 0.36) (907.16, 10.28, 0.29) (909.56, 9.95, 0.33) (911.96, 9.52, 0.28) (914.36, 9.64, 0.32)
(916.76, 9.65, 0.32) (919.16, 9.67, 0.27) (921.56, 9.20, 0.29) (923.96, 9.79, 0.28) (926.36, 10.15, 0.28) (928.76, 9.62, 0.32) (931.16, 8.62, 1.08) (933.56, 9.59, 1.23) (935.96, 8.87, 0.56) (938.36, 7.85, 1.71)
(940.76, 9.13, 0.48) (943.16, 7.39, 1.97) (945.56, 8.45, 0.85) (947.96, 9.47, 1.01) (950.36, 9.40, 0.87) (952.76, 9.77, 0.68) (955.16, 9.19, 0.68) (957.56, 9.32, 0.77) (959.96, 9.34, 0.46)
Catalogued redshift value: 0.31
